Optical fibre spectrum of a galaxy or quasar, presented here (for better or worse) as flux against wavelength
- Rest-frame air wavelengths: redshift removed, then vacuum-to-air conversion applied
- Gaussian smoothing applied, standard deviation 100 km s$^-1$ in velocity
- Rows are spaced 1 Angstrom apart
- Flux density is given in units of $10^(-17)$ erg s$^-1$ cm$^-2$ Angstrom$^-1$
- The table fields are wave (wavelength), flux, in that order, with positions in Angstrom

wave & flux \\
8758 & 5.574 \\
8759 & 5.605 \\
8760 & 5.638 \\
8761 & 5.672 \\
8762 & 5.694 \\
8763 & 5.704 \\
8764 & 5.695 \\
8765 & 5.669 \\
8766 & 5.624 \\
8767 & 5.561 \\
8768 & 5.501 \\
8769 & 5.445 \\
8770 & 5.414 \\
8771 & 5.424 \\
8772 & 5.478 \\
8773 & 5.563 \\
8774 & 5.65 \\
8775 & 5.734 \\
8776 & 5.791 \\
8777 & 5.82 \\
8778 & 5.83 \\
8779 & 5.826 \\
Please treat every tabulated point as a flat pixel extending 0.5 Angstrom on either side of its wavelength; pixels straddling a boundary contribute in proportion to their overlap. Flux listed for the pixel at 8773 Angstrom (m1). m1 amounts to 5.563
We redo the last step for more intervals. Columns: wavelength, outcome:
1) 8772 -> 5.478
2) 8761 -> 5.672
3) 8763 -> 5.704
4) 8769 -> 5.445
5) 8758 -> 5.574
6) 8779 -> 5.826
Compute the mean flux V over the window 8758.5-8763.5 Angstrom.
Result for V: 5.66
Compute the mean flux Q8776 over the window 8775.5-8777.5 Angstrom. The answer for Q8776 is 5.81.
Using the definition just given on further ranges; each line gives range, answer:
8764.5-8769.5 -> 5.56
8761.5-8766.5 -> 5.68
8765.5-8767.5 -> 5.59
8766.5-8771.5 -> 5.47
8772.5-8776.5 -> 5.68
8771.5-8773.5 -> 5.52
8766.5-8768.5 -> 5.53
